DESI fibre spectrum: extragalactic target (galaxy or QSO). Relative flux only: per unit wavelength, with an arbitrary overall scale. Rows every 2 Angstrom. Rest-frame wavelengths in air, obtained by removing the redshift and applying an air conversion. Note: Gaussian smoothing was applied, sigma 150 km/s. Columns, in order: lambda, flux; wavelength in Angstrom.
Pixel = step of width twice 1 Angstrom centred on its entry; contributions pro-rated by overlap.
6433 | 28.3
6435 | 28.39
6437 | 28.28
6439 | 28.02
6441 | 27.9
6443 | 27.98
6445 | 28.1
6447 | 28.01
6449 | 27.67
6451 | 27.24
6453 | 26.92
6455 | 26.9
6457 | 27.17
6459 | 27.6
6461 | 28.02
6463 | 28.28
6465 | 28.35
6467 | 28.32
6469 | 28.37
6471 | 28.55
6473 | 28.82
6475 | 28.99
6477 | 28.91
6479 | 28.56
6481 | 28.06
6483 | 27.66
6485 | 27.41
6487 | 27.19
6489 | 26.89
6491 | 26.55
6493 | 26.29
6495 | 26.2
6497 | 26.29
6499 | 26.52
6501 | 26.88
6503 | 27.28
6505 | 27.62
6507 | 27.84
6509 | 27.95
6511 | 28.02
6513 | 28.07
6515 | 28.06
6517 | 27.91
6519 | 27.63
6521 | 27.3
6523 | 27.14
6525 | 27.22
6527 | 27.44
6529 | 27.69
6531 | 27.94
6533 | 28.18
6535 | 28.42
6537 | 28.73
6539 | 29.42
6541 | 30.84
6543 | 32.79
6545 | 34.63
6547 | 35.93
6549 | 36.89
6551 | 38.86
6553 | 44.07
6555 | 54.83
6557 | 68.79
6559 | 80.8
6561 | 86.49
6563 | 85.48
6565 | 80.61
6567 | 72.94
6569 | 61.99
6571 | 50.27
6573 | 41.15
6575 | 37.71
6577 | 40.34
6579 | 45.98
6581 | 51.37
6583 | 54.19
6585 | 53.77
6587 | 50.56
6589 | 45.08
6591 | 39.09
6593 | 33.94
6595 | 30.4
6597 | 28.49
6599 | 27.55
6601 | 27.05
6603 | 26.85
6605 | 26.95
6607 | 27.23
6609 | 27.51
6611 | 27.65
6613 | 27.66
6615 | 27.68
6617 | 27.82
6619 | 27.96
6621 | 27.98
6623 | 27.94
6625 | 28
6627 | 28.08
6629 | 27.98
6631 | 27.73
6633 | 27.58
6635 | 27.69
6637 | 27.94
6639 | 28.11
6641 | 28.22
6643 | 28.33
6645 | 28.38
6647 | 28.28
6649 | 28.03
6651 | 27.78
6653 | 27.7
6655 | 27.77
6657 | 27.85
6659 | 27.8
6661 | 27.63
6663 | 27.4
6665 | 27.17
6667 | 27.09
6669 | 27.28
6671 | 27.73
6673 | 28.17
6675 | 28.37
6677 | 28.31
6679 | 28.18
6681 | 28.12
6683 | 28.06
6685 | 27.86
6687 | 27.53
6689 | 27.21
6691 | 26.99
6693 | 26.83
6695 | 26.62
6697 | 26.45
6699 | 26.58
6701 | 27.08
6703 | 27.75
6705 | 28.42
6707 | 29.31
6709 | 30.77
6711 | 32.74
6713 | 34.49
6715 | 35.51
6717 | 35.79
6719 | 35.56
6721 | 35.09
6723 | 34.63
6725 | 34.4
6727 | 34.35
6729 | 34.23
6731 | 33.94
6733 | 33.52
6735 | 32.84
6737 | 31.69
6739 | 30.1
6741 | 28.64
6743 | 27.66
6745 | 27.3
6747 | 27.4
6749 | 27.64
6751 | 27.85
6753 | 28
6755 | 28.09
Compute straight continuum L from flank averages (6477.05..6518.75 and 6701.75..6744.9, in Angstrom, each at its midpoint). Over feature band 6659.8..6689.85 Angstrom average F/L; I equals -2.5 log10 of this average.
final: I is 0.129 mag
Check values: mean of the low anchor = 27.4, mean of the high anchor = 32.3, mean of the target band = 27.7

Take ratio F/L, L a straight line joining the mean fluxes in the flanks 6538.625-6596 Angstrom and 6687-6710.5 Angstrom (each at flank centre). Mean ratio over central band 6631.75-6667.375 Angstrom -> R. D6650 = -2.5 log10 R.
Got 0.28 mag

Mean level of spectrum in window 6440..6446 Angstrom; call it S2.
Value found 28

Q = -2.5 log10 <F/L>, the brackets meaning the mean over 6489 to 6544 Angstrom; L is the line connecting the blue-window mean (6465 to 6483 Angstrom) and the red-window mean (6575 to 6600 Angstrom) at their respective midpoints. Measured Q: 0.20 mag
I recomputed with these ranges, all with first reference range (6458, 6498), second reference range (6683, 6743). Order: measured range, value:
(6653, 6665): 0.09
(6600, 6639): 0.07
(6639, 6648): 0.06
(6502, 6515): 0.01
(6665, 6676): 0.10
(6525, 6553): -0.11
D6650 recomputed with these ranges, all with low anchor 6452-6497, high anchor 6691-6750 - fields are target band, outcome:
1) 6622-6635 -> 0.07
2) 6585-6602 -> -0.24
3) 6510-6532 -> 0.02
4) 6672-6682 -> 0.08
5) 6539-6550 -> -0.18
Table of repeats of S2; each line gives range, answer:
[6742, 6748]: 27.5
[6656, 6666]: 27.6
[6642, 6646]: 28.4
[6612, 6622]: 27.8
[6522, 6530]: 27.4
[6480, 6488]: 27.6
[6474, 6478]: 28.9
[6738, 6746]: 28.4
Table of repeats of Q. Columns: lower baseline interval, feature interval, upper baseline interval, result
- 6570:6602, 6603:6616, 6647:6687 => 0.332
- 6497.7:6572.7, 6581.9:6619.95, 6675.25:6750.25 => 0.089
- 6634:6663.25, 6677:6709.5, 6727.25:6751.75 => 0.055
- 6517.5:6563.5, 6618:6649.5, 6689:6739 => 0.255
